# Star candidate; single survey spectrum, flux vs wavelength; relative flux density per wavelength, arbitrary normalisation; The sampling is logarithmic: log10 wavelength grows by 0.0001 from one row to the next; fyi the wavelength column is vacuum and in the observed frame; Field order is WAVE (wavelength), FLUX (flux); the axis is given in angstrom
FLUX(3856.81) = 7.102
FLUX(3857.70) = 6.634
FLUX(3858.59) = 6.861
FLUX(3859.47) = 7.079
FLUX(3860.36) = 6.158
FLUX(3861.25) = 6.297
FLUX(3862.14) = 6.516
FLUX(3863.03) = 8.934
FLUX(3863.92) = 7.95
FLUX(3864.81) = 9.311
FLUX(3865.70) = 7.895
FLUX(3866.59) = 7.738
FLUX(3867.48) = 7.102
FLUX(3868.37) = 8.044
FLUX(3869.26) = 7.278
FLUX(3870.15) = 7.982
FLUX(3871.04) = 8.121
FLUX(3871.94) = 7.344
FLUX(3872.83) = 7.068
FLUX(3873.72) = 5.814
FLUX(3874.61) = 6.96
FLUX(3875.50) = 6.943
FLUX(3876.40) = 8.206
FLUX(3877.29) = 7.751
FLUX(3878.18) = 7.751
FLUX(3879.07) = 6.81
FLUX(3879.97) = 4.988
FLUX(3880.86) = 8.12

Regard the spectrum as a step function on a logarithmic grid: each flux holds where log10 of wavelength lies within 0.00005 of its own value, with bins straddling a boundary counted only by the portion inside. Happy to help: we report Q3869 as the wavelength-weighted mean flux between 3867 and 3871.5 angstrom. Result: 7.7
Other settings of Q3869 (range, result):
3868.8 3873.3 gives 7.55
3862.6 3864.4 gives 8.45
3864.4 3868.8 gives 8.01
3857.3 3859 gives 6.74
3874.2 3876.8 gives 7.35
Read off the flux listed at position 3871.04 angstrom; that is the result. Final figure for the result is 8.121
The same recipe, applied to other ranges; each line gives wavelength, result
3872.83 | 7.068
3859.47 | 7.079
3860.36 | 6.158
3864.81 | 9.311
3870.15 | 7.982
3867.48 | 7.102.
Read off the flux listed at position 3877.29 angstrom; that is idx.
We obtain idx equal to 7.751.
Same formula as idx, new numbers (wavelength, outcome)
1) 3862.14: 6.516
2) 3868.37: 8.044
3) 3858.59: 6.861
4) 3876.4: 8.206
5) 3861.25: 6.297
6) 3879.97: 4.988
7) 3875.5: 6.943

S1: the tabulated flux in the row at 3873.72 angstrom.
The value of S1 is 5.814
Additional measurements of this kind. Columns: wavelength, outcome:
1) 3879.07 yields 6.81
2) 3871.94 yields 7.344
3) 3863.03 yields 8.934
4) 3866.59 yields 7.738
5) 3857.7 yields 6.634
